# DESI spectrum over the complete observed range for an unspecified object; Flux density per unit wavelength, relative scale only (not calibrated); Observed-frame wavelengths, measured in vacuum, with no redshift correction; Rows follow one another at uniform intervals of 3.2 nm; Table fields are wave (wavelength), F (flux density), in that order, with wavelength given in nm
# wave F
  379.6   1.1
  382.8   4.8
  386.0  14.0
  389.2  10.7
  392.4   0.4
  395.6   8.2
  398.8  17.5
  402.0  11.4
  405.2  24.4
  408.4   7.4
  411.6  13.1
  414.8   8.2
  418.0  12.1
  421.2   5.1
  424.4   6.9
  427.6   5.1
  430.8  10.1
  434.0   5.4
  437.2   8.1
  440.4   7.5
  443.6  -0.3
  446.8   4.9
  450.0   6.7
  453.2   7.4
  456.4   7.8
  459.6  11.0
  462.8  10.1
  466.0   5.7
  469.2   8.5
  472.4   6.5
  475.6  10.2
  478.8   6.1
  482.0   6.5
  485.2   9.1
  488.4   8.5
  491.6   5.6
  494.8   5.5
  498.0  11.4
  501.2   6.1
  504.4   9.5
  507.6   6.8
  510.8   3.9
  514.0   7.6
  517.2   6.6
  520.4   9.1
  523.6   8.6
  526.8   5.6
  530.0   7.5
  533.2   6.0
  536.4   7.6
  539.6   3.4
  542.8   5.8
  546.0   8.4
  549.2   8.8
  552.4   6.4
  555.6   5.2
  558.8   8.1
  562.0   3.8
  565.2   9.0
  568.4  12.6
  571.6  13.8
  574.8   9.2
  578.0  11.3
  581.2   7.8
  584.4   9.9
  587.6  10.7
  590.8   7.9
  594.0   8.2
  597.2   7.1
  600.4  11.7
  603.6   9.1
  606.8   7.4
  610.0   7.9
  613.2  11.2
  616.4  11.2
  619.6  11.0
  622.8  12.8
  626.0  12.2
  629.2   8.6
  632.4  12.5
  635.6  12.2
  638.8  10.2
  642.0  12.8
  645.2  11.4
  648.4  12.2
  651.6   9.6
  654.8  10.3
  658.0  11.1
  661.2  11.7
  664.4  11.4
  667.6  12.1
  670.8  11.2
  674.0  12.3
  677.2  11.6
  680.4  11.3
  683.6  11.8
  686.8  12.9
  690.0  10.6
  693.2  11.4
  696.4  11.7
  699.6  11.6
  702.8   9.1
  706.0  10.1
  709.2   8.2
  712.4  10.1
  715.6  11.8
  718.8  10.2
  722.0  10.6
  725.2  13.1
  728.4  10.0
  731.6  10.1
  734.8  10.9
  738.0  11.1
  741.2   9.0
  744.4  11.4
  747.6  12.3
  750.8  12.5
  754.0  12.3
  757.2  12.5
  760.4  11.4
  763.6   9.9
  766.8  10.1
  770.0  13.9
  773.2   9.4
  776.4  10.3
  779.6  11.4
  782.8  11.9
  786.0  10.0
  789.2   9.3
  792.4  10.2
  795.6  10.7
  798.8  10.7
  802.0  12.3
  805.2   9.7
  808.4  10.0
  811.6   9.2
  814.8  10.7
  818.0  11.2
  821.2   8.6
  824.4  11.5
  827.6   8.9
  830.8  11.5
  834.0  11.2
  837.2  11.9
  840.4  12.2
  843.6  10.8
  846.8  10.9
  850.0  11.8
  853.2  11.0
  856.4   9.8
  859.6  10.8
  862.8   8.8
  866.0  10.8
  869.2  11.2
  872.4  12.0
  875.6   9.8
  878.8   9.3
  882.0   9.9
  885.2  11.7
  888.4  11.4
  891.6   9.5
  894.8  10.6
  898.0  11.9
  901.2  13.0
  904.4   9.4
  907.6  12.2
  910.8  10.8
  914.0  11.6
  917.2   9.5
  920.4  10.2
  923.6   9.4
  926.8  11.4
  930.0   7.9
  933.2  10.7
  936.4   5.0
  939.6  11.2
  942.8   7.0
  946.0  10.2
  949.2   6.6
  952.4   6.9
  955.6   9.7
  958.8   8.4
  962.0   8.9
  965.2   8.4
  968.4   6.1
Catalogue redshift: 0.53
